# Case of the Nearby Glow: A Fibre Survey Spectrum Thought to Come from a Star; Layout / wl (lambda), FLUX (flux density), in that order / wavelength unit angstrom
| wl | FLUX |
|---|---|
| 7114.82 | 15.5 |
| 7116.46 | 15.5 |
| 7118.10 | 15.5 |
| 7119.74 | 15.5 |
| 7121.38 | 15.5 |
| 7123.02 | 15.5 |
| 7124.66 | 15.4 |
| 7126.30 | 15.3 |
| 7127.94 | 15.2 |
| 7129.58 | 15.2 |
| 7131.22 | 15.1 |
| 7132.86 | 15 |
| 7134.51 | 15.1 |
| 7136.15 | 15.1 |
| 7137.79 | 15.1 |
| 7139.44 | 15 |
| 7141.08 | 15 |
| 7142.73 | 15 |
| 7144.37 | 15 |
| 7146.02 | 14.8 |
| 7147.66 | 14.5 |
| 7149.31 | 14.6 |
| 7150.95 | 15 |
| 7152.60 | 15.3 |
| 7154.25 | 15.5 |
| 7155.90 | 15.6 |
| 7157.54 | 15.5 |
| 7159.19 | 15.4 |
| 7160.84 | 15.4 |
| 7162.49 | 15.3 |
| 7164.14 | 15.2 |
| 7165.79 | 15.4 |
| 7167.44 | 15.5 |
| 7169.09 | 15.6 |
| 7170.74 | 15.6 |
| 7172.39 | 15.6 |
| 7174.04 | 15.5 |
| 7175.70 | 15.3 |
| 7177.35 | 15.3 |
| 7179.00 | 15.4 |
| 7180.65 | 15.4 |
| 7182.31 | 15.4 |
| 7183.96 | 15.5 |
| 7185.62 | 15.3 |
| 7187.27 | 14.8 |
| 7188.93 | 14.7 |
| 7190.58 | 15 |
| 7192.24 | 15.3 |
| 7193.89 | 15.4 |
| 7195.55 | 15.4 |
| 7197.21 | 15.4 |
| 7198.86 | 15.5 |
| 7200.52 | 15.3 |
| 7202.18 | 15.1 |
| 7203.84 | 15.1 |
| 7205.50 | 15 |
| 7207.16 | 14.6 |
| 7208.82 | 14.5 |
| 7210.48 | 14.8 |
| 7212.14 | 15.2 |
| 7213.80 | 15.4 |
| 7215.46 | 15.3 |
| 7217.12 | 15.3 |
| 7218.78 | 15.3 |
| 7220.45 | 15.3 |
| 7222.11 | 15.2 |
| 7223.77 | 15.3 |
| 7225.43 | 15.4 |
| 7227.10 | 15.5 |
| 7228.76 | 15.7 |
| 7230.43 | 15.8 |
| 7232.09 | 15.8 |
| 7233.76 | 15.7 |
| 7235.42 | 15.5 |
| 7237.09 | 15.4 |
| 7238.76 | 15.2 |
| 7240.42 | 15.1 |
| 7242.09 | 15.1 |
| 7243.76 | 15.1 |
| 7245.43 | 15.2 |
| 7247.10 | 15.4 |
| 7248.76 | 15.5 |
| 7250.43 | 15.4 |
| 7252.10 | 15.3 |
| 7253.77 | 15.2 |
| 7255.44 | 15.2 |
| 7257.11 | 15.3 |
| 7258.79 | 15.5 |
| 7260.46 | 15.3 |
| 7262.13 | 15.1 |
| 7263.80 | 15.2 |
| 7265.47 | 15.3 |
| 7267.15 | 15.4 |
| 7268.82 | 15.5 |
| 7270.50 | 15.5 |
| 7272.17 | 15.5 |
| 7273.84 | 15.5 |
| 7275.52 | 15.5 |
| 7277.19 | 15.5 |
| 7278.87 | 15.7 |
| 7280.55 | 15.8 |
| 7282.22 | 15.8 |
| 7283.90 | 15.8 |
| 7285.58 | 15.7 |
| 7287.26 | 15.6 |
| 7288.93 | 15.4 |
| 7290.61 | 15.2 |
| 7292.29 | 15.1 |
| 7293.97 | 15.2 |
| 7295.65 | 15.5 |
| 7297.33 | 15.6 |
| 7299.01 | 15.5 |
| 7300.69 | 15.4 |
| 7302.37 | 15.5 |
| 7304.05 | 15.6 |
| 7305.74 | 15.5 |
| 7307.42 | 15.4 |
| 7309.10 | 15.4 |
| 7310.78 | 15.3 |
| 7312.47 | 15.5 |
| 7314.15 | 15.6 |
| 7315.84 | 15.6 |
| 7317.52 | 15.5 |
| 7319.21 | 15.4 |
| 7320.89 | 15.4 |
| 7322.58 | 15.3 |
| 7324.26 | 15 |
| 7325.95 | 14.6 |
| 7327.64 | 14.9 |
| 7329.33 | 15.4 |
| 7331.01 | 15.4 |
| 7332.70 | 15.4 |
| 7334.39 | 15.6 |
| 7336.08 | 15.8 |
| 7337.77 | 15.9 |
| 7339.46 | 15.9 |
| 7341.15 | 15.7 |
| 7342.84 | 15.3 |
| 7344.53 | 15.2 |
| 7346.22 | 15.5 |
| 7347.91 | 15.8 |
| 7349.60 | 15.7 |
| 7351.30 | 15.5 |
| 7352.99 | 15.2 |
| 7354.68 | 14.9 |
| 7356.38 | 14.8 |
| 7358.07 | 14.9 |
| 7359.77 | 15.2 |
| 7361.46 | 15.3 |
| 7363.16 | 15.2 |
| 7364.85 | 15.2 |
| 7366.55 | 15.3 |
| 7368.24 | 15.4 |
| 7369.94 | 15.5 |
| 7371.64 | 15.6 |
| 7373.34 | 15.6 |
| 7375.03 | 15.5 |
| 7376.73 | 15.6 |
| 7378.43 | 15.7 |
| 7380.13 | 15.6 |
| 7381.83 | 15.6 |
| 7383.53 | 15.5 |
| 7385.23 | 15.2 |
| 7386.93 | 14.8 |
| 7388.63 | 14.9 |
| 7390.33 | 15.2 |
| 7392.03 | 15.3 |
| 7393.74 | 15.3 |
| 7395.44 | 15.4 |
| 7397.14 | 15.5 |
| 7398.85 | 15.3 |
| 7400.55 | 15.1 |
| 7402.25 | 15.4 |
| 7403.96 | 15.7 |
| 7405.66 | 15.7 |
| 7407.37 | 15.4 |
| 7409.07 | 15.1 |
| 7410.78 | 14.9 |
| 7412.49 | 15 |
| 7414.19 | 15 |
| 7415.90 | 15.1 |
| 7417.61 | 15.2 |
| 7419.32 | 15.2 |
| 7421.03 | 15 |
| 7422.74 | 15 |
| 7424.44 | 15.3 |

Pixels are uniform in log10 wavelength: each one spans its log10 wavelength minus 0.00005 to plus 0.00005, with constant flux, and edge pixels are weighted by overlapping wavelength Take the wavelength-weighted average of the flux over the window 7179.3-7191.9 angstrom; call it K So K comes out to 15.2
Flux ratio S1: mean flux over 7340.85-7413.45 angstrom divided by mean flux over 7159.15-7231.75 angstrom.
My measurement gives 1.0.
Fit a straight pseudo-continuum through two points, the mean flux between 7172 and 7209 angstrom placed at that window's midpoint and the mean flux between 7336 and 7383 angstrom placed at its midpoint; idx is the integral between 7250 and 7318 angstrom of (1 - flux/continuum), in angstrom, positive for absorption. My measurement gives -0.5 angstrom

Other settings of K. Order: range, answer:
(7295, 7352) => 15.5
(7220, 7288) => 15.4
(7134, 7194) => 15.2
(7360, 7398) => 15.4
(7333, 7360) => 15.4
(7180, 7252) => 15.3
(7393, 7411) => 15.4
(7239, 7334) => 15.4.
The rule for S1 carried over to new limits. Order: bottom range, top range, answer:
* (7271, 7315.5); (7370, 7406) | 0.99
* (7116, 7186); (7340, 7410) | 1.01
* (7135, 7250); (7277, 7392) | 1.01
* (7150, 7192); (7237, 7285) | 1.00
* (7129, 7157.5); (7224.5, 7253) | 1.02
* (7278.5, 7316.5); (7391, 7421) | 0.98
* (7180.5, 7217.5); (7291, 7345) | 1.02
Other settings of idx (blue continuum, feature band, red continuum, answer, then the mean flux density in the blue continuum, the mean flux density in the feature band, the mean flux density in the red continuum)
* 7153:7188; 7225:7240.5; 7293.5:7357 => -0.1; 15.4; 15.5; 15.4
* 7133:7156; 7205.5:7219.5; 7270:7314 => 0.2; 15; 15.1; 15.5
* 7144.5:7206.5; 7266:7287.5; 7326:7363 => -0.4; 15.3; 15.6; 15.4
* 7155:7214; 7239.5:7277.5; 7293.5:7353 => 0.1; 15.3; 15.3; 15.4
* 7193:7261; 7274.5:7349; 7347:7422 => -0.8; 15.3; 15.5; 15.3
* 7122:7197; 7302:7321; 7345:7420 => -0.2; 15.2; 15.5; 15.3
